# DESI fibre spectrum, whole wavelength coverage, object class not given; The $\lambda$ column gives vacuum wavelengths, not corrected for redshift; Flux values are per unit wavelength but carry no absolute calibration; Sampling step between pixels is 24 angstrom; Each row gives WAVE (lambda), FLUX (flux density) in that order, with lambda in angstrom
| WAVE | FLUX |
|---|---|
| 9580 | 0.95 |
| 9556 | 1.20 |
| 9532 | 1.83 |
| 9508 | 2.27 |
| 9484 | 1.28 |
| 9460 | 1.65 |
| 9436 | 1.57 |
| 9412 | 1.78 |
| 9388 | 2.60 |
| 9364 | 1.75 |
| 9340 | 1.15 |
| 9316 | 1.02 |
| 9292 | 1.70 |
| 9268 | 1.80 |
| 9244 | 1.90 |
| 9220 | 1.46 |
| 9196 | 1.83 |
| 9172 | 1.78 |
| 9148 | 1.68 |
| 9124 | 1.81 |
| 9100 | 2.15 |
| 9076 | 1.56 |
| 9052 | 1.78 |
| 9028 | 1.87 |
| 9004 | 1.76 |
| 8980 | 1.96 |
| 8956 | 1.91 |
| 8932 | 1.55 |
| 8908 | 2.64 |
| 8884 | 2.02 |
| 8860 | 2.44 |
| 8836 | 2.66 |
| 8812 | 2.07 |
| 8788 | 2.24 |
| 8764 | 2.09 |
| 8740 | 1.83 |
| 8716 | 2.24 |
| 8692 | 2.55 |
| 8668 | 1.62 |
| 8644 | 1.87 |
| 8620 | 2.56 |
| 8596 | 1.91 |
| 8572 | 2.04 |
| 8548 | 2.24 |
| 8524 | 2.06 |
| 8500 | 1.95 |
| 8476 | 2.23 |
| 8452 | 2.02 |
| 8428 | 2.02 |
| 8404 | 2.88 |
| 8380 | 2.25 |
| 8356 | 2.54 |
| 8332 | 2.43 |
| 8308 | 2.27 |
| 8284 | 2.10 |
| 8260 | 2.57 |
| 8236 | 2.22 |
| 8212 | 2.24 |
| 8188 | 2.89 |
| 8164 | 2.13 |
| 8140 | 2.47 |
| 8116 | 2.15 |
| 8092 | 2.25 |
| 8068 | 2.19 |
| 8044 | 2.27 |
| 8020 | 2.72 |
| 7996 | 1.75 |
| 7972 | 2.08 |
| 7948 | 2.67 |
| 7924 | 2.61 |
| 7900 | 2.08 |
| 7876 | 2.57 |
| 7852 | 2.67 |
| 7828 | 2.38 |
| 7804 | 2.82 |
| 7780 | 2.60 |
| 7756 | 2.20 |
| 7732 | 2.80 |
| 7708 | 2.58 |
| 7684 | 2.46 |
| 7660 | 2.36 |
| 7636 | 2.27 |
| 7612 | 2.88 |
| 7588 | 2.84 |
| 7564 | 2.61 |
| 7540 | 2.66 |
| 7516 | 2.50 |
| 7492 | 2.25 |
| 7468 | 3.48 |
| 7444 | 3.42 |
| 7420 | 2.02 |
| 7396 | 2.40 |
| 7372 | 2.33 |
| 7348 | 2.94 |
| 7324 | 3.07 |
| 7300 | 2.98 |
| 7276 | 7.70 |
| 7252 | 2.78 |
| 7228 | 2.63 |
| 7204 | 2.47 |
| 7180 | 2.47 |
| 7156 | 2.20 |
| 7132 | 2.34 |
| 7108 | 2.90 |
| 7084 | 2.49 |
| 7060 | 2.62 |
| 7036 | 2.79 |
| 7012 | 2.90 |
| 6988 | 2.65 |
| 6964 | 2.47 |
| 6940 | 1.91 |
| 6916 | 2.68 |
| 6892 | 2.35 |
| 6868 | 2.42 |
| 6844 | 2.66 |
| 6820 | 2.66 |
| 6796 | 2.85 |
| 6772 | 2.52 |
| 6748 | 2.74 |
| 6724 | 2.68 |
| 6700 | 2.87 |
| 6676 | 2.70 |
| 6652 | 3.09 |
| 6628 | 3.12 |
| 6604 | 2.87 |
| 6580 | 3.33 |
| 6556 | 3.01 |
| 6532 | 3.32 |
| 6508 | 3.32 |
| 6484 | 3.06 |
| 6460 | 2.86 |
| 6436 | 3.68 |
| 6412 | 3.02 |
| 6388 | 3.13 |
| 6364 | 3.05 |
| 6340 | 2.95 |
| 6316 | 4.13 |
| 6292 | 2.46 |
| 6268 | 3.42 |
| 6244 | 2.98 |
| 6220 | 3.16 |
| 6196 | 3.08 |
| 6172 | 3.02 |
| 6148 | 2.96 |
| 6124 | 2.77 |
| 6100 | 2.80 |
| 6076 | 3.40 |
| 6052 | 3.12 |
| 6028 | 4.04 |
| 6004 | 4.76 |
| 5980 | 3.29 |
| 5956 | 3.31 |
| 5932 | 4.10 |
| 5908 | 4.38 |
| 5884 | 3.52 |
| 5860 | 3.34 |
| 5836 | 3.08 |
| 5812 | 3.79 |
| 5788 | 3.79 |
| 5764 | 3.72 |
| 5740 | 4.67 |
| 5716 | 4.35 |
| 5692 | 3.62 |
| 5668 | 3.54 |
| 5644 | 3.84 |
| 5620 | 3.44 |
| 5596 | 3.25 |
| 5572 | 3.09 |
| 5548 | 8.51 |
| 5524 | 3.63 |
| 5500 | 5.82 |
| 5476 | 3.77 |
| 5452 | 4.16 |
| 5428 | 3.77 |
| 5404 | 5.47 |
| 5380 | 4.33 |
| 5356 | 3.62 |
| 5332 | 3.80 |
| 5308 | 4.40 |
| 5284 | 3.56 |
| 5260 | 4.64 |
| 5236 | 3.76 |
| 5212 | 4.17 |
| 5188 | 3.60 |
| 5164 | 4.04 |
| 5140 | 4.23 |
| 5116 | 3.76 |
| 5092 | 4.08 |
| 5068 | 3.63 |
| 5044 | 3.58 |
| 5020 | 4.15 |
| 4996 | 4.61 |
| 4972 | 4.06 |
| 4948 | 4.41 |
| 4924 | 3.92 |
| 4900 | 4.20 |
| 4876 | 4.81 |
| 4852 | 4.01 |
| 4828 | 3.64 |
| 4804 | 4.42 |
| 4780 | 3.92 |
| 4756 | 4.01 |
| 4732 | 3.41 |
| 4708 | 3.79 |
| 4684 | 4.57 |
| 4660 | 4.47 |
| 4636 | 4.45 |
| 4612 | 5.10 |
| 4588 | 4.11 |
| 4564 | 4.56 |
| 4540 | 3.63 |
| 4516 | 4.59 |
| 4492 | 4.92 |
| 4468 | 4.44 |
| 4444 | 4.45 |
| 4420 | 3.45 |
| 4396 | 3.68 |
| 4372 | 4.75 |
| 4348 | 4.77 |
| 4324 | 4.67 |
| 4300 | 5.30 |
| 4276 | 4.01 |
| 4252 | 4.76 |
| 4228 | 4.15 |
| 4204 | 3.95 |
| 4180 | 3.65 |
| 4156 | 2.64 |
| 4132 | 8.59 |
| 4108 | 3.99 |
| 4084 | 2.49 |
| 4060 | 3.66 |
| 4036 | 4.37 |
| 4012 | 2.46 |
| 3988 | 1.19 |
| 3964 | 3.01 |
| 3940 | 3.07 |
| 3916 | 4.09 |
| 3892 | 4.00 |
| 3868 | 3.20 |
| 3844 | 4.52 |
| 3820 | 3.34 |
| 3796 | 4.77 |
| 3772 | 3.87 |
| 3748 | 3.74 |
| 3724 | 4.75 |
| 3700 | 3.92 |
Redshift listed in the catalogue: 0.11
